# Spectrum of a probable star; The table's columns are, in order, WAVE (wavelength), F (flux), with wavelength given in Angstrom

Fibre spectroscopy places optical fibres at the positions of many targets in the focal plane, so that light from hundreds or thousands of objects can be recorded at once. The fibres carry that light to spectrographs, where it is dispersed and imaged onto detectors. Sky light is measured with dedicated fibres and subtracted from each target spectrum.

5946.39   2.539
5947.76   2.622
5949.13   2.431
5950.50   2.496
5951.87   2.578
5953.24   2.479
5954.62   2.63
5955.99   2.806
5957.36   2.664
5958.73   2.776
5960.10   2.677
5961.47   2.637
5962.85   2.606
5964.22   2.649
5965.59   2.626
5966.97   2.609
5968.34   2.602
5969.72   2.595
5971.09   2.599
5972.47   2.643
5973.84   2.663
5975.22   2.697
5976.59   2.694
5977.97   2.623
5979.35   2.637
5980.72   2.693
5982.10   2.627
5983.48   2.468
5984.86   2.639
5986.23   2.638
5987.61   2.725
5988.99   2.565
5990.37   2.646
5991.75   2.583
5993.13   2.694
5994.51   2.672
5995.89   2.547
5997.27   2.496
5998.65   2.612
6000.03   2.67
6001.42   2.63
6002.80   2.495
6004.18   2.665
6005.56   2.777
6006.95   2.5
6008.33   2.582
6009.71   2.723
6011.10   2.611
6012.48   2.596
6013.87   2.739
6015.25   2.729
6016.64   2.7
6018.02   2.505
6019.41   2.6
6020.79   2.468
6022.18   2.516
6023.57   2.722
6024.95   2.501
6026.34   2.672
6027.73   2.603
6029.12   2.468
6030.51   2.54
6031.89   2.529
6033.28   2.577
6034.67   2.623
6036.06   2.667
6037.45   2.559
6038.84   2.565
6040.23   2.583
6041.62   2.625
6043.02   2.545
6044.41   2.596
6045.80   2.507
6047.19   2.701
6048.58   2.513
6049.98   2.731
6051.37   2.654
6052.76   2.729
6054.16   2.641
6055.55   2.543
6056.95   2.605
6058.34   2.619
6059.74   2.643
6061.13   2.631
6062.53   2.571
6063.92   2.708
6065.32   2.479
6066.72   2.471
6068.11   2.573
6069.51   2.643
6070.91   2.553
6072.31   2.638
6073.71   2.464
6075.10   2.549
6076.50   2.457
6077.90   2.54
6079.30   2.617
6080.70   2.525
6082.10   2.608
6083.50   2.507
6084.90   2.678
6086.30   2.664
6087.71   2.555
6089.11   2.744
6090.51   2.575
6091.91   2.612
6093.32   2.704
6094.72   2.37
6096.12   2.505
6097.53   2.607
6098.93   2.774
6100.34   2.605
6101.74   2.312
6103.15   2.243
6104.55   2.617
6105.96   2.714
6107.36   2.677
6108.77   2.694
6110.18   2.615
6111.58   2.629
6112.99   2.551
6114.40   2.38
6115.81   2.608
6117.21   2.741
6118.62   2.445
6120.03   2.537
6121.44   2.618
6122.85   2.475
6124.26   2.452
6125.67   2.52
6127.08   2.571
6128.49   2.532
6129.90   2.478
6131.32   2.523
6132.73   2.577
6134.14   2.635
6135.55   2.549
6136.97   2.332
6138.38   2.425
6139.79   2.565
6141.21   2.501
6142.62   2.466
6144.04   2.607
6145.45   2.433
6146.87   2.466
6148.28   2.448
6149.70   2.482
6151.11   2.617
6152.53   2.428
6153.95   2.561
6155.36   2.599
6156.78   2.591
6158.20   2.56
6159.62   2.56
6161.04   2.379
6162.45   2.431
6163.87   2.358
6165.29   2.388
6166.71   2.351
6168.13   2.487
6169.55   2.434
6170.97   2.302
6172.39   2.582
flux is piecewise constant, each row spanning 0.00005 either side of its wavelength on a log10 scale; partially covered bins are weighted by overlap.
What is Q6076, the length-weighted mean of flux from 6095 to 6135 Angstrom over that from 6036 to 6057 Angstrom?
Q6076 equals 0.98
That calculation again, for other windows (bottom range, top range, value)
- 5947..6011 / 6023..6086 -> 0.99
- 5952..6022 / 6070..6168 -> 0.97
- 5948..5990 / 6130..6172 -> 0.95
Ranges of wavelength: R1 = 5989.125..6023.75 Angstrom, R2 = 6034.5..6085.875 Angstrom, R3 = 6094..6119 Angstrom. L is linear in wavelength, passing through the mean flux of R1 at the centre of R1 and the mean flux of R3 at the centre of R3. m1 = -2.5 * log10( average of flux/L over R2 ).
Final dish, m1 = 0.00 mag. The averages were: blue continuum 2.62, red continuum 2.56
